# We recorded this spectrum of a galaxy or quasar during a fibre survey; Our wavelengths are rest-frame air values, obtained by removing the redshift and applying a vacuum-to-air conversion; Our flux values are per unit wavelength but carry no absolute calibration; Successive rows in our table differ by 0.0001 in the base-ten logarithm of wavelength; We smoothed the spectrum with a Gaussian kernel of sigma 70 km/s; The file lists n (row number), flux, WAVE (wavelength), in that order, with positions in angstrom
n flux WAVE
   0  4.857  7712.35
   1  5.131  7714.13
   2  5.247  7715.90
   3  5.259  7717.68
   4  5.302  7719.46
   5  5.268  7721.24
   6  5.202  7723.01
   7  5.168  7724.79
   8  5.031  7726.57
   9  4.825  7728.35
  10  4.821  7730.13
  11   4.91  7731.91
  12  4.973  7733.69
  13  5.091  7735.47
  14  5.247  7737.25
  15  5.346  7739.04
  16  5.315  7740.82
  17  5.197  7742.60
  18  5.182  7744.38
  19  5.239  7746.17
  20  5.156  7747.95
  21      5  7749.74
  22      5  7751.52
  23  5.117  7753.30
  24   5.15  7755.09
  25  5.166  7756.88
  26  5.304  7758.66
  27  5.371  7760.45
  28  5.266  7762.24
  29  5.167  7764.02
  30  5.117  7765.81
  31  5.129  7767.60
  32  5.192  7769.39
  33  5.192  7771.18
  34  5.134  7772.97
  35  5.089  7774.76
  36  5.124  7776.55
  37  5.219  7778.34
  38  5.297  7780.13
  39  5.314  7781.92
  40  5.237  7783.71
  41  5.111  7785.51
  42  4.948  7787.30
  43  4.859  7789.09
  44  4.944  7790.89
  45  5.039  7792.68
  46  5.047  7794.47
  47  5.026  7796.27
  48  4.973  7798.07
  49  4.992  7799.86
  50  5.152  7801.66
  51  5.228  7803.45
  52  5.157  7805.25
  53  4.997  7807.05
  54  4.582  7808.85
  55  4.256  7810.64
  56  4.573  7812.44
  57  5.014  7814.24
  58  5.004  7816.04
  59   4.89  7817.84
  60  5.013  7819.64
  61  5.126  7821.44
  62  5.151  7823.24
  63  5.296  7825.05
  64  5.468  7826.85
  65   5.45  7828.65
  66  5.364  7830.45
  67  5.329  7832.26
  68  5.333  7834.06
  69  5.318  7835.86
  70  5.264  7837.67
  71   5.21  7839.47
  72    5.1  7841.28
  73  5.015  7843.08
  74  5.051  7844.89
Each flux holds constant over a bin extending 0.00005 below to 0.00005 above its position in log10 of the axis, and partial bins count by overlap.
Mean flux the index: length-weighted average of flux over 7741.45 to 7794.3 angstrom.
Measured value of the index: 5.15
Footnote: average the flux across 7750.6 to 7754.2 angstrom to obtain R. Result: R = 5.07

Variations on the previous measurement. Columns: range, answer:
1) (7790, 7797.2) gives 5.01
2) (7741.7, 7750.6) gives 5.15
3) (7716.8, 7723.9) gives 5.26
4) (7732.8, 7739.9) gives 5.16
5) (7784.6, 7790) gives 4.97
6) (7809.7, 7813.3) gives 4.42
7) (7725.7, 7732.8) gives 4.9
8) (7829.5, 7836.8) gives 5.34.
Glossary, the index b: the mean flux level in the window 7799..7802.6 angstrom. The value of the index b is 5.08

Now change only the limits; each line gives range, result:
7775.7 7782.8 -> 5.24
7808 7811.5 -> 4.43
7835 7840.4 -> 5.26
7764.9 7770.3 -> 5.14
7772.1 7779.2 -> 5.14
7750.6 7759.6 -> 5.15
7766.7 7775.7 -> 5.14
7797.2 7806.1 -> 5.1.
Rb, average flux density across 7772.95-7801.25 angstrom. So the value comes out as 5.08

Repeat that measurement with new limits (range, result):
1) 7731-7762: 5.16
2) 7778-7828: 5.03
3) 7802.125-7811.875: 4.85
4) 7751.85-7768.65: 5.19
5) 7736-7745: 5.25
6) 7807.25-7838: 5.08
